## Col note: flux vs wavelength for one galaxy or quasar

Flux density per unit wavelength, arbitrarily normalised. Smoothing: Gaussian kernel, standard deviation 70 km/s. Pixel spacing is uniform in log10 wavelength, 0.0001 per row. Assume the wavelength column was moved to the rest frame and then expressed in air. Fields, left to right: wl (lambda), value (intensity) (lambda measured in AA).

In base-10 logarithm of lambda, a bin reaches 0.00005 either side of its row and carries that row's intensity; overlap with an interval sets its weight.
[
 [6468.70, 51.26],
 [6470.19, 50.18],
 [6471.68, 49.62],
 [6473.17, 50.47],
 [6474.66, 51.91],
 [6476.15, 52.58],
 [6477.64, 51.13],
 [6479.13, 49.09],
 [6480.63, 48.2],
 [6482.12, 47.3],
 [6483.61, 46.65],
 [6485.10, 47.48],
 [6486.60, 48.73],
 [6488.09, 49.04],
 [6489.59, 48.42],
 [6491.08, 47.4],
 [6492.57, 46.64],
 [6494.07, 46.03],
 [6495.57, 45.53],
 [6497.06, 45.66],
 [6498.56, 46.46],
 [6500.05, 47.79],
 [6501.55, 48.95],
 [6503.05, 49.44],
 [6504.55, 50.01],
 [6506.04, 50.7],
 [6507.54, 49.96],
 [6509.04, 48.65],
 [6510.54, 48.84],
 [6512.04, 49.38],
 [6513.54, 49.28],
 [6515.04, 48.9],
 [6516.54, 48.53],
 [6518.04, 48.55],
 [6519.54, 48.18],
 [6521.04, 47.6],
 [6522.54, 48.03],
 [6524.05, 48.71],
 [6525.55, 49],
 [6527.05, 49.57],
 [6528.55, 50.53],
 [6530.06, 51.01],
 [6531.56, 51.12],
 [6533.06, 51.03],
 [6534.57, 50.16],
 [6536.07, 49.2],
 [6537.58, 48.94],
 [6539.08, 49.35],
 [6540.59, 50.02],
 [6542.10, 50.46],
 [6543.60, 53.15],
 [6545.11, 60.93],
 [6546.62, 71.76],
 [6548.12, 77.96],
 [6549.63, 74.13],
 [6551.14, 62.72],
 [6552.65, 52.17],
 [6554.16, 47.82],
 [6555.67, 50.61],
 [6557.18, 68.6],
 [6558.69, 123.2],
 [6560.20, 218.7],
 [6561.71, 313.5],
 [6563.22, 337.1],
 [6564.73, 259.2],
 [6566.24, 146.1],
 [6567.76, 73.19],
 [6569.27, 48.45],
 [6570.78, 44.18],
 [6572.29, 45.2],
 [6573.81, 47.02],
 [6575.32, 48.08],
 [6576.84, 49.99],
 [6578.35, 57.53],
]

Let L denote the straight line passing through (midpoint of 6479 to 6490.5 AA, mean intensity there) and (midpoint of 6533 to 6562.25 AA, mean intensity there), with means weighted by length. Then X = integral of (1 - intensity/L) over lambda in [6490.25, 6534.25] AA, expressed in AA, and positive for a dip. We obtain 9.2 AA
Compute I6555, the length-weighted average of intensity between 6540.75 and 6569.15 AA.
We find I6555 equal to 116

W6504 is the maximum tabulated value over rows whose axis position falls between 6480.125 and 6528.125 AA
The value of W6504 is 50.7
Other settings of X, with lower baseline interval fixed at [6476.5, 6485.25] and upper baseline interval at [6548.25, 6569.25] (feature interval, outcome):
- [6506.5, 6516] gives 3.82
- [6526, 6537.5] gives 6.01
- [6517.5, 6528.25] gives 5.27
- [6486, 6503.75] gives 4.51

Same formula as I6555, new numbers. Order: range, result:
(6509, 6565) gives 78.1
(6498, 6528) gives 48.9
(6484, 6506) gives 47.8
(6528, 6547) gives 52.5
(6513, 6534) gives 49.3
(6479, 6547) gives 49.5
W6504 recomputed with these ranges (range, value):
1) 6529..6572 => 337.1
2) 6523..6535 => 51.12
